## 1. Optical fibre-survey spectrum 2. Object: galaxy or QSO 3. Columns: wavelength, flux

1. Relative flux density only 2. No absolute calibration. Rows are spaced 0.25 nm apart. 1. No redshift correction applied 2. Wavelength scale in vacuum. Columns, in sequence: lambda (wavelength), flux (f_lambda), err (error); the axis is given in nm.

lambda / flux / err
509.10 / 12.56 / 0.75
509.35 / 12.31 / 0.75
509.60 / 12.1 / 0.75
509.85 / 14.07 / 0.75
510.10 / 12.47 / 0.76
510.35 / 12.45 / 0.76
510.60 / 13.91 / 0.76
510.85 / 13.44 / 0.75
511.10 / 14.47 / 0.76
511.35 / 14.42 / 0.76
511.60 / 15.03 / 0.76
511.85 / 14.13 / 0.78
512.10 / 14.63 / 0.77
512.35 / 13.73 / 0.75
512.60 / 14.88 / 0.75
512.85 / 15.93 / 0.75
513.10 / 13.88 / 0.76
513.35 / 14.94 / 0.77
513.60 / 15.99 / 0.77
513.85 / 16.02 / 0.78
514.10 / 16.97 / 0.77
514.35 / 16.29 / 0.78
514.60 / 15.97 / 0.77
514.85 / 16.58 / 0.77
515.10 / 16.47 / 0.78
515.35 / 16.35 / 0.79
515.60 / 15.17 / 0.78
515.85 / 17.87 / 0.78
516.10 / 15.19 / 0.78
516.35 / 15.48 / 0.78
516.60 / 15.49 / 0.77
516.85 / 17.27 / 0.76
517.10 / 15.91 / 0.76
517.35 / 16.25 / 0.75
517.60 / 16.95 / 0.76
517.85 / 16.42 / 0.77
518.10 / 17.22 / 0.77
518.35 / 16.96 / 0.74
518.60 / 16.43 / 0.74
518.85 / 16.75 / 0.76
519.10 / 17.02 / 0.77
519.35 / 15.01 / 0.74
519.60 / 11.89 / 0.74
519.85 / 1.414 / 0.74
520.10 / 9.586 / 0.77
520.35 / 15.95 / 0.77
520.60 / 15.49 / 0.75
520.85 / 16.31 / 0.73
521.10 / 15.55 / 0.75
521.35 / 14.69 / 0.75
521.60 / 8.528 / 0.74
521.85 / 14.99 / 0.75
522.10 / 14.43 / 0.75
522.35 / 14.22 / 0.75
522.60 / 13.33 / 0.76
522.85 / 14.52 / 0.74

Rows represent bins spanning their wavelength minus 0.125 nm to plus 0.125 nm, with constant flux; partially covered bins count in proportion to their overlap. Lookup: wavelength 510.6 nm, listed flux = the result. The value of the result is 13.91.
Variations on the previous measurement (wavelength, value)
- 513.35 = 14.94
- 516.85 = 17.27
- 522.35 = 14.22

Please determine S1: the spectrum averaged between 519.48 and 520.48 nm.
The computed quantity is 9.73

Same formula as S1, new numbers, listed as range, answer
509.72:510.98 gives 13.3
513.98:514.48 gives 16.6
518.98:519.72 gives 14.6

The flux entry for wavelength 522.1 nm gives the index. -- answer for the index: 14.43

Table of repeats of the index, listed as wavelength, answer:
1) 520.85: 16.31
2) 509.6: 12.1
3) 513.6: 15.99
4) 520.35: 15.95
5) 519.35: 15.01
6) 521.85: 14.99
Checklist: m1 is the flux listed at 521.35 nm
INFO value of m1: 14.69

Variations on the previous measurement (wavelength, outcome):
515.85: 17.87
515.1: 16.47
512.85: 15.93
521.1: 15.55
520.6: 15.49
